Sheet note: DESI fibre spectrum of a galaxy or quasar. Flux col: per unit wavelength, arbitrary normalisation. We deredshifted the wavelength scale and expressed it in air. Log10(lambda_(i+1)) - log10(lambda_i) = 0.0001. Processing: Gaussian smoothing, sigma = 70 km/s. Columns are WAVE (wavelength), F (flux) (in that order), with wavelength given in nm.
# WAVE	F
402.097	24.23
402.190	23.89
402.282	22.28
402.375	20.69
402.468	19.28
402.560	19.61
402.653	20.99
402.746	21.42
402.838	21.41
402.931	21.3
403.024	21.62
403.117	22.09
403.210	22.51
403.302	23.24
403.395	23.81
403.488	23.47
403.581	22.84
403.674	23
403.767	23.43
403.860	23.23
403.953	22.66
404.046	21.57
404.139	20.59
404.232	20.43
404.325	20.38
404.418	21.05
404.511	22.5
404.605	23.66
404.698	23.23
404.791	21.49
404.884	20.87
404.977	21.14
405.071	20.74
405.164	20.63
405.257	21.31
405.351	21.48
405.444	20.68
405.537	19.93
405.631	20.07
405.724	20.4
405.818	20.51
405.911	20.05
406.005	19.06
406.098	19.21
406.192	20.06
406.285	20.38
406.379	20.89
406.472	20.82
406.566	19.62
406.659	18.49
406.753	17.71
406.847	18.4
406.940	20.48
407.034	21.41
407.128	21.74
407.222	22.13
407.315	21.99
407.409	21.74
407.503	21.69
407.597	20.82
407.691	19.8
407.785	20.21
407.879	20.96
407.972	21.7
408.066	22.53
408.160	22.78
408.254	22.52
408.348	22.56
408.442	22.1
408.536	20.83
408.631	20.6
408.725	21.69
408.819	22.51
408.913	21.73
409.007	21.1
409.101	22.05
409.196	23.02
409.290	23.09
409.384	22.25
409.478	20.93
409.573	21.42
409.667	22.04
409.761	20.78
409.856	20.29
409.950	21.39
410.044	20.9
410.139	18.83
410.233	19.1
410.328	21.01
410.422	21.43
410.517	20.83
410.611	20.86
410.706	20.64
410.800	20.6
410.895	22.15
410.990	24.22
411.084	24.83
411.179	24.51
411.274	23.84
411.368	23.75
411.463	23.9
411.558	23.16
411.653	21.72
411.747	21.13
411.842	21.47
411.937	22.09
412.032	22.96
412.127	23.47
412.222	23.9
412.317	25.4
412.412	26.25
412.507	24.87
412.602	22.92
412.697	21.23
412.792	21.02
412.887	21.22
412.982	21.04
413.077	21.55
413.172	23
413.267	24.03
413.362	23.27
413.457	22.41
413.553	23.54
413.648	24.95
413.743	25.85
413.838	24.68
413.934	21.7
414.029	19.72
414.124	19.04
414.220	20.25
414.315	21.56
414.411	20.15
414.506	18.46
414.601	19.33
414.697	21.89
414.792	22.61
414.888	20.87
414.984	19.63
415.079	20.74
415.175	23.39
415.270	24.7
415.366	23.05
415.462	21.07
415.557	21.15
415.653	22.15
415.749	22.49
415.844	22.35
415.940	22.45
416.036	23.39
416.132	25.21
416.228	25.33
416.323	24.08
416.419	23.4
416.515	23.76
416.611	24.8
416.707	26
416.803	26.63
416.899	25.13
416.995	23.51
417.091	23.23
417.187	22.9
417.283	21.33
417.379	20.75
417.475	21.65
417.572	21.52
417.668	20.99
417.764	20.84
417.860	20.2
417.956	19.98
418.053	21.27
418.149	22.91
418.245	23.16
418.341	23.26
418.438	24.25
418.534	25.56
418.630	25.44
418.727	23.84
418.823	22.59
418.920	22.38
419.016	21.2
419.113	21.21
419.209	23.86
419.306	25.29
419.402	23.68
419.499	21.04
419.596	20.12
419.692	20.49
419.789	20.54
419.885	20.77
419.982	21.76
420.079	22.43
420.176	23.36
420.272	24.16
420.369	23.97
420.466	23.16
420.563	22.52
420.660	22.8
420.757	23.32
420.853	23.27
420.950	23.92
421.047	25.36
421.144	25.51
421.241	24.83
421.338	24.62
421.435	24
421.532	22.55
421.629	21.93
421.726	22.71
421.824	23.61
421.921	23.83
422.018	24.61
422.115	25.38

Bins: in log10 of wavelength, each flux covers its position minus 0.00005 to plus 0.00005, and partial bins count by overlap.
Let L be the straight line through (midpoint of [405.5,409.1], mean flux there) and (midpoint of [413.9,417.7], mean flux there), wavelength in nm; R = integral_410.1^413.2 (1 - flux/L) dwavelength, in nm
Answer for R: -0.11 nm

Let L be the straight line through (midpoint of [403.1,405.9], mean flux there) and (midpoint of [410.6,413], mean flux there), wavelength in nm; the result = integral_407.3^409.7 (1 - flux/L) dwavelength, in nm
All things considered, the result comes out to 0.07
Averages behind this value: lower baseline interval 21.7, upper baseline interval 22.9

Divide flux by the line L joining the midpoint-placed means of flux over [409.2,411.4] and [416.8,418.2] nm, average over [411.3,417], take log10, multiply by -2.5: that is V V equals -0.041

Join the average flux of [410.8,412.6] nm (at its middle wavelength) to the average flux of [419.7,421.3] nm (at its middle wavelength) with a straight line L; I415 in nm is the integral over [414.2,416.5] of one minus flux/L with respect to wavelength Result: 0.12 nm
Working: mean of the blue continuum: 23.4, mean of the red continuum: 23.2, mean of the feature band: 22.1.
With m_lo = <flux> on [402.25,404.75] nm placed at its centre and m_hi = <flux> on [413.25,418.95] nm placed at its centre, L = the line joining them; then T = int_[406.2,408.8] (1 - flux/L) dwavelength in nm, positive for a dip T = 0.14 nm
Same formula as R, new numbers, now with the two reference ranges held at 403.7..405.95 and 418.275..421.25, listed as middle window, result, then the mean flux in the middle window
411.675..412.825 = -0.04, 23.1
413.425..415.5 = 0.06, 21.8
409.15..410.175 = 0.02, 21.4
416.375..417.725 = -0.03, 23.2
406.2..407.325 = 0.07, 20.3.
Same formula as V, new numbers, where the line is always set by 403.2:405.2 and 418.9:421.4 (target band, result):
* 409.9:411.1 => 0.06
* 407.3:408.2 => 0.05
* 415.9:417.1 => -0.08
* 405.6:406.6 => 0.11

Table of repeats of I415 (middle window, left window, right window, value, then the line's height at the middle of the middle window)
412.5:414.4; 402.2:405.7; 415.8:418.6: 0.034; 22.7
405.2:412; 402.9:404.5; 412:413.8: 0.451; 22.8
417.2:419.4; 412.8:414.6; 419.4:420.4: -0.055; 21.9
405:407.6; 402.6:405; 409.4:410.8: 0.135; 21.6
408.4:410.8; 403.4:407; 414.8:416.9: 0.072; 21.9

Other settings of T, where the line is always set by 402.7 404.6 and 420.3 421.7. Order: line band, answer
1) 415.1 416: 0.03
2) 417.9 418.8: 0.01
